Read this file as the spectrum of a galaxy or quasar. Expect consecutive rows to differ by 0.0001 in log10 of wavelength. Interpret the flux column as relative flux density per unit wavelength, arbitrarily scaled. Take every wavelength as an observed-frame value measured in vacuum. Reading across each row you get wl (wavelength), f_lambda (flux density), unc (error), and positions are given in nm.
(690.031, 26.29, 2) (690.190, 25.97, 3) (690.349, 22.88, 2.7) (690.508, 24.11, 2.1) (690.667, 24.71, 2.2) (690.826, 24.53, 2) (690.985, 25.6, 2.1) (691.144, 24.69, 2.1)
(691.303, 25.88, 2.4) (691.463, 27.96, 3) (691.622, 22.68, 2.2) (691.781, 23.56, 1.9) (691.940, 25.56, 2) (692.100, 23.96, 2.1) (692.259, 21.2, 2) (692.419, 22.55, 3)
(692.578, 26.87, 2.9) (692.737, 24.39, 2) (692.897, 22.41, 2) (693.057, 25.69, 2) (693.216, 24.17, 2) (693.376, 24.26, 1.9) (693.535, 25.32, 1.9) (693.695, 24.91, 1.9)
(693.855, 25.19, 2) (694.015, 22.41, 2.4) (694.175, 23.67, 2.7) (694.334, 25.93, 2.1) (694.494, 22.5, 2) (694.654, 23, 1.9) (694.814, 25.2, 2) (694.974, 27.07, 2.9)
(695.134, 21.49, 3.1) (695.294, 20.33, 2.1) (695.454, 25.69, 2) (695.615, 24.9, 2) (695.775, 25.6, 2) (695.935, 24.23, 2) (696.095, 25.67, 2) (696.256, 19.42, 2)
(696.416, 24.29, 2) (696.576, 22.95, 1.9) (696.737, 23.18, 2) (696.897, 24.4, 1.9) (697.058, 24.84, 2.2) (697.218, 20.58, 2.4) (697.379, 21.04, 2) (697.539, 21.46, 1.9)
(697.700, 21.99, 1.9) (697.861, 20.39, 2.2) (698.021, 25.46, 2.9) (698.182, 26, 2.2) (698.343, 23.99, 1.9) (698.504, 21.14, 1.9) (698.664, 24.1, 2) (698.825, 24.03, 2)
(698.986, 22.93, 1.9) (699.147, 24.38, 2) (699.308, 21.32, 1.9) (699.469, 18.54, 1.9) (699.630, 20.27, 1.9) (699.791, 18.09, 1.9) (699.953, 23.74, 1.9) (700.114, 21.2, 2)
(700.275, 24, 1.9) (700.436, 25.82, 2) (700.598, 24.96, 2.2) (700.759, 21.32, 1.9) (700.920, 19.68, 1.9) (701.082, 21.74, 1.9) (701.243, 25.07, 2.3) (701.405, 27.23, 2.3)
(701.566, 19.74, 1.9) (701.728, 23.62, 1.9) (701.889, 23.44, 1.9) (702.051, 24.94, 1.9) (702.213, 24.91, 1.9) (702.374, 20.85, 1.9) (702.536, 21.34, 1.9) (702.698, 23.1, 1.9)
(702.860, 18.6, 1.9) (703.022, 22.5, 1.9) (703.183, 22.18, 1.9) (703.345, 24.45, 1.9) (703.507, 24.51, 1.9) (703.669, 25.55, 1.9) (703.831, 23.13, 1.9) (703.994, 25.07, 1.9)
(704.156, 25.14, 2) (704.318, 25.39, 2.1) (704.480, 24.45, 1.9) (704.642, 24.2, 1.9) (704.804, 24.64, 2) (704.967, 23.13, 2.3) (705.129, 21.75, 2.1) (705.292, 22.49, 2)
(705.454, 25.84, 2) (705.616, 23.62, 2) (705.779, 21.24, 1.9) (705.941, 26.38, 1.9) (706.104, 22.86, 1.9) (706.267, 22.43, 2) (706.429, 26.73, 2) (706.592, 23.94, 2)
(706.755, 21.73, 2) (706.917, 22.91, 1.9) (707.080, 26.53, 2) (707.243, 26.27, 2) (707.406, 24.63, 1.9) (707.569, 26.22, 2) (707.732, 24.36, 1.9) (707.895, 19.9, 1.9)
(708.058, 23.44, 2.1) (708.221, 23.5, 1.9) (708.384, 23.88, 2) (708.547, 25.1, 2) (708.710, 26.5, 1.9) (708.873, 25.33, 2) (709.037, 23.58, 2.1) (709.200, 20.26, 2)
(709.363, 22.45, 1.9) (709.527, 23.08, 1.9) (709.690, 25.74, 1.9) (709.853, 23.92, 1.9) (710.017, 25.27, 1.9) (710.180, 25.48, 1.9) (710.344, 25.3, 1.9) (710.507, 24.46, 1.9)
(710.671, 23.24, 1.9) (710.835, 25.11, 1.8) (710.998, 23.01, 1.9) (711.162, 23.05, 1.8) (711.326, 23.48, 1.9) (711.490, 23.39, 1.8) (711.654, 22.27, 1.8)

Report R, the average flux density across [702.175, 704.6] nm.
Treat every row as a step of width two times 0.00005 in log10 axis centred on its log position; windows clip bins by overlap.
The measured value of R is 23.4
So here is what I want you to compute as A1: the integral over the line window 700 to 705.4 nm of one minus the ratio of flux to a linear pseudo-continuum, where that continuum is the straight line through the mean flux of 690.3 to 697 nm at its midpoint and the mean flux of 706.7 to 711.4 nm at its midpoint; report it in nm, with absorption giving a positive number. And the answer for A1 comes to 0.17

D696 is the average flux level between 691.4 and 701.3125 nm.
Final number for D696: 23.4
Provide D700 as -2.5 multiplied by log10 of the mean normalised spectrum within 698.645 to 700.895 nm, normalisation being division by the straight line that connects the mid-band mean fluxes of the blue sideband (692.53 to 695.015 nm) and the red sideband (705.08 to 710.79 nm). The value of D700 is 0.09 mag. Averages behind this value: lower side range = 24.5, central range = 22.4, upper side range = 24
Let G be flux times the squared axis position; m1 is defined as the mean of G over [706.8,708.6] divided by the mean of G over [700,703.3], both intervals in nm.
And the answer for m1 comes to 1.08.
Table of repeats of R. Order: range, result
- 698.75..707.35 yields 23.3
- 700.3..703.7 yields 23.1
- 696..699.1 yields 23.1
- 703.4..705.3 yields 24.2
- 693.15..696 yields 24.2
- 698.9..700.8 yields 22.2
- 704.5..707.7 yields 24.1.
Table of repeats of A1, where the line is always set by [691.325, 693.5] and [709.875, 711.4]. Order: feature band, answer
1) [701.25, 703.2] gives 0.12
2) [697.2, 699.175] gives 0.11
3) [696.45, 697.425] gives 0.05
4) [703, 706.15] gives 0.04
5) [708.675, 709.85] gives 0.02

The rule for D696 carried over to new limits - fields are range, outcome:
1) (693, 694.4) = 24.6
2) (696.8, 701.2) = 22.5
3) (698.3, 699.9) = 21.9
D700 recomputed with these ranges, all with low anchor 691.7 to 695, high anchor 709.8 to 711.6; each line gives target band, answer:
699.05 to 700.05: 0.15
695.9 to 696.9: 0.04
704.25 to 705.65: 0.01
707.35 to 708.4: 0.02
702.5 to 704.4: 0.03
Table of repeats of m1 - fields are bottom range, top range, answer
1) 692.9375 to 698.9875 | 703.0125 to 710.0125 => 1.05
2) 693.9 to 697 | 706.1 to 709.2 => 1.05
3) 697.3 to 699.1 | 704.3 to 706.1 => 1.06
